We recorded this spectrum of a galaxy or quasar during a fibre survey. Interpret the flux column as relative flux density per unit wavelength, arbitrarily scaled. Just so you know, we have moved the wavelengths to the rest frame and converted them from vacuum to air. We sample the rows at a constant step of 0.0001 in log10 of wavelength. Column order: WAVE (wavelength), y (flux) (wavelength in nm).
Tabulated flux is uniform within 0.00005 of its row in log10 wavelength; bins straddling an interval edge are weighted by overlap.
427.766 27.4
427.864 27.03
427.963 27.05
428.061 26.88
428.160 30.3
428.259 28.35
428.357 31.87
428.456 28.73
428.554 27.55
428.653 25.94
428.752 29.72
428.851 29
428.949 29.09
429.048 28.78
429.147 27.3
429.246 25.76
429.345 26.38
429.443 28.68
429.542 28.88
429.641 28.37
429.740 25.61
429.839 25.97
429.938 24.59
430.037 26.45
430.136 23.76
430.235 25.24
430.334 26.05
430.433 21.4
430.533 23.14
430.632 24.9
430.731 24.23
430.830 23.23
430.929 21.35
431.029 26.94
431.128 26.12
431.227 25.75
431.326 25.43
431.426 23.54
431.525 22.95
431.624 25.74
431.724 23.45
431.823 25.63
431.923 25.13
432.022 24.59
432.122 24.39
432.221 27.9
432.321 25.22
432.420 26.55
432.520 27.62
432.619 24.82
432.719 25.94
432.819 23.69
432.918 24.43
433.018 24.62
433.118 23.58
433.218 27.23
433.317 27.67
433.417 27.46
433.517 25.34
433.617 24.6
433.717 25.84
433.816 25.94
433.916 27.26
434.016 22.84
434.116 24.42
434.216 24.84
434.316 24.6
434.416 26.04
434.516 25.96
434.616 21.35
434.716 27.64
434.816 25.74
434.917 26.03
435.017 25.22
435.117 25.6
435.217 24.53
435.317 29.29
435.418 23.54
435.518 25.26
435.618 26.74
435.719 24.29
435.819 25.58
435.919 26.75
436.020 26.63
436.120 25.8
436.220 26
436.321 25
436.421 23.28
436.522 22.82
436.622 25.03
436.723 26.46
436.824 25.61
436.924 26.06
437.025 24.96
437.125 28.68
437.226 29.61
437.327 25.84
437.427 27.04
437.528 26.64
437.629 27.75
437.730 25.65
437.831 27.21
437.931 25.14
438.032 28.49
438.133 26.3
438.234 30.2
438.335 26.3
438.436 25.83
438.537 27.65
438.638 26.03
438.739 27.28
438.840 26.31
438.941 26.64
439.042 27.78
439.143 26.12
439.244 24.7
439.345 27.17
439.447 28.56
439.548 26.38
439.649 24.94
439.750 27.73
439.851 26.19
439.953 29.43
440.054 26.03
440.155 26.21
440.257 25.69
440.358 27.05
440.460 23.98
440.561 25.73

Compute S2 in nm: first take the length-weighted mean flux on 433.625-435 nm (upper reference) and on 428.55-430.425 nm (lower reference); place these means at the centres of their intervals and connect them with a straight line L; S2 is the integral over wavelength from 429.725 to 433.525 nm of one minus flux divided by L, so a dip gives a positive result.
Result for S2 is 0.16 nm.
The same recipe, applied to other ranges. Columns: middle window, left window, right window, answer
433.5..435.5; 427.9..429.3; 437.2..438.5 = 0.16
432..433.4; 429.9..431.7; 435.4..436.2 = -0.04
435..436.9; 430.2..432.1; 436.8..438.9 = 0.05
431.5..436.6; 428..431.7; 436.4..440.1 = 0.21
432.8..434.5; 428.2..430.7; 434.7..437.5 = 0.06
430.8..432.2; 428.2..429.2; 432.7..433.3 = 0.09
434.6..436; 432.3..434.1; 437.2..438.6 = 0.03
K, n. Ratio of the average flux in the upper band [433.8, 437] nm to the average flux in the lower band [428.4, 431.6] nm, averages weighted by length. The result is 1.0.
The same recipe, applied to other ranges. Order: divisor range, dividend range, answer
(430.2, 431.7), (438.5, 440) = 1.10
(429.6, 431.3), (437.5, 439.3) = 1.08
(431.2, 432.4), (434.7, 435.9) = 1.03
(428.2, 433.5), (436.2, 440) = 1.02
